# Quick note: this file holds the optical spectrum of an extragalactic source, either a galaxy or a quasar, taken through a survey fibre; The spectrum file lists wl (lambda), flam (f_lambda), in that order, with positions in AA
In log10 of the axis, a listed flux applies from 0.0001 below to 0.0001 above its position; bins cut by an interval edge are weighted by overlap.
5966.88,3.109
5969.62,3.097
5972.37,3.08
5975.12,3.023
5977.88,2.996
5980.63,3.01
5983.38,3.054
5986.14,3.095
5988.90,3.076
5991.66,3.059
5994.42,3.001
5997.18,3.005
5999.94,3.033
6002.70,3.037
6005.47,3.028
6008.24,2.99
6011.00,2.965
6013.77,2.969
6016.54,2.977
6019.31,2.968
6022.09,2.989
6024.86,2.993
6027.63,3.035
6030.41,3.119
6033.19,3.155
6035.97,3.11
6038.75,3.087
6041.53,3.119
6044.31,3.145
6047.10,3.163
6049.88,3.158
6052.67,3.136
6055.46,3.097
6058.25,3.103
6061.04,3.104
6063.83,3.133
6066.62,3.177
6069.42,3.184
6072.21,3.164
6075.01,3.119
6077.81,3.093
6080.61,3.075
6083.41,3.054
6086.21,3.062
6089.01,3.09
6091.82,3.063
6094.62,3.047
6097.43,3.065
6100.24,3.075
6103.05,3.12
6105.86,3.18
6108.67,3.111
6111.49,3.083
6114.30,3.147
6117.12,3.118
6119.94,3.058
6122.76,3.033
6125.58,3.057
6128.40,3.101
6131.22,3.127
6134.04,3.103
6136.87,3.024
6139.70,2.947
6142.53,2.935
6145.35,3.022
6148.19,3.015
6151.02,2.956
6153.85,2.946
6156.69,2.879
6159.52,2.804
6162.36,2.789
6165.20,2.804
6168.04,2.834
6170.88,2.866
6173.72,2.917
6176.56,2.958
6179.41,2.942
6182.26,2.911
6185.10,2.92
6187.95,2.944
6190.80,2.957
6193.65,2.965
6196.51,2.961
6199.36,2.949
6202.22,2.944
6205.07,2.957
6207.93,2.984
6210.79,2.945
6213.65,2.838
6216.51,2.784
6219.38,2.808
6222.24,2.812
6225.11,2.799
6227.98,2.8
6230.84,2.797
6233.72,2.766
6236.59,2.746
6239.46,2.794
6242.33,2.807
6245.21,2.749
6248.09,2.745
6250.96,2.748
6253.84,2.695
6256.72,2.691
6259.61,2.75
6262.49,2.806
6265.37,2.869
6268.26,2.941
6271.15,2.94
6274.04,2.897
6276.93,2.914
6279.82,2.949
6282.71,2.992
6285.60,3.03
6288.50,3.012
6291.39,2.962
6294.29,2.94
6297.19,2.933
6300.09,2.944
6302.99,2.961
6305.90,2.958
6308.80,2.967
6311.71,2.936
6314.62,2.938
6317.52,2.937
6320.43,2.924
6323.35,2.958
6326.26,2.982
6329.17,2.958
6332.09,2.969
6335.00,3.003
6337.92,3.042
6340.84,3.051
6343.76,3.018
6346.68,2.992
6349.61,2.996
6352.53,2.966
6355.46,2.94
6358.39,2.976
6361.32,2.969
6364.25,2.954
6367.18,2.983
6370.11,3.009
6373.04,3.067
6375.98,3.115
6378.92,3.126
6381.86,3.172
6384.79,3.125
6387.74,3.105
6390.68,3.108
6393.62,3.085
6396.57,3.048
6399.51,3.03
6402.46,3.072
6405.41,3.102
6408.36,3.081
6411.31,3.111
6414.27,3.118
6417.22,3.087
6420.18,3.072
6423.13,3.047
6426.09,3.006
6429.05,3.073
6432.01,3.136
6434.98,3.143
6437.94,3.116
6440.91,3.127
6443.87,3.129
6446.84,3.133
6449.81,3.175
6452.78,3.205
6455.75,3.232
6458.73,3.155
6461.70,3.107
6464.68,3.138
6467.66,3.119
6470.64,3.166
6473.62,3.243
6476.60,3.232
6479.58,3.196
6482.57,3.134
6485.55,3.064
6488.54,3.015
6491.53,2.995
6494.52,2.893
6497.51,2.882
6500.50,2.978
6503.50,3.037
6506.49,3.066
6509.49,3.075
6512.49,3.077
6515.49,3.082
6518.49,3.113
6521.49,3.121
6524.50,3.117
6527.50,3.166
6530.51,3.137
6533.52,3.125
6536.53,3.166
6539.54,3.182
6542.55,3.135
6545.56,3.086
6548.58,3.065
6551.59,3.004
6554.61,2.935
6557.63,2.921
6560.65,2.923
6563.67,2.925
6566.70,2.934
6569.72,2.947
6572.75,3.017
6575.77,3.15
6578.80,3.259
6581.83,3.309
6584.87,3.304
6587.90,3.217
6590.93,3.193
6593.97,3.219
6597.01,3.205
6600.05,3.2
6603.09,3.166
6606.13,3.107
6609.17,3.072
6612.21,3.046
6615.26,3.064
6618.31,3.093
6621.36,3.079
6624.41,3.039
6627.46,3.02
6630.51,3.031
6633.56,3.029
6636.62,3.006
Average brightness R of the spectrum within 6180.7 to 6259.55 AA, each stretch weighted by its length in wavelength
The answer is 2.84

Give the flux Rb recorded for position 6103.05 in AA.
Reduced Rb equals 3.12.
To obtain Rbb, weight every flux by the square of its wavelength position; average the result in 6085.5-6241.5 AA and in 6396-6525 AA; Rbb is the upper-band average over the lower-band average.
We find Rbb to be 1.15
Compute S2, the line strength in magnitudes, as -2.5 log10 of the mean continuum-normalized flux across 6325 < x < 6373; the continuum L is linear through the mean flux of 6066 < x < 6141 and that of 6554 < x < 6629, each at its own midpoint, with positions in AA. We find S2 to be 0.04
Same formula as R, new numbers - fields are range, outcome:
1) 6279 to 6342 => 2.97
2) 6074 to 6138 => 3.09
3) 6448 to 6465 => 3.17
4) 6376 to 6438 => 3.09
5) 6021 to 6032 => 3.04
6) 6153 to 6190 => 2.89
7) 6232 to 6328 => 2.88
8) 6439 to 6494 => 3.14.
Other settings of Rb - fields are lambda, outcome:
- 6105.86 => 3.18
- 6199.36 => 2.949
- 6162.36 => 2.789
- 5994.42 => 3.001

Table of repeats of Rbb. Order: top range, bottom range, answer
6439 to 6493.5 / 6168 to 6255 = 1.19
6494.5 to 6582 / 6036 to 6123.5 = 1.14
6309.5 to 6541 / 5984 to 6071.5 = 1.14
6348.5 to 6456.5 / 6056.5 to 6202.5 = 1.11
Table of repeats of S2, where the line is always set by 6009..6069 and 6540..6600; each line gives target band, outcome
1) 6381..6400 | 0.00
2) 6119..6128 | 0.01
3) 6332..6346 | 0.02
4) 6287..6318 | 0.05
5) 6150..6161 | 0.07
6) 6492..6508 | 0.04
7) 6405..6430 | 0.01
